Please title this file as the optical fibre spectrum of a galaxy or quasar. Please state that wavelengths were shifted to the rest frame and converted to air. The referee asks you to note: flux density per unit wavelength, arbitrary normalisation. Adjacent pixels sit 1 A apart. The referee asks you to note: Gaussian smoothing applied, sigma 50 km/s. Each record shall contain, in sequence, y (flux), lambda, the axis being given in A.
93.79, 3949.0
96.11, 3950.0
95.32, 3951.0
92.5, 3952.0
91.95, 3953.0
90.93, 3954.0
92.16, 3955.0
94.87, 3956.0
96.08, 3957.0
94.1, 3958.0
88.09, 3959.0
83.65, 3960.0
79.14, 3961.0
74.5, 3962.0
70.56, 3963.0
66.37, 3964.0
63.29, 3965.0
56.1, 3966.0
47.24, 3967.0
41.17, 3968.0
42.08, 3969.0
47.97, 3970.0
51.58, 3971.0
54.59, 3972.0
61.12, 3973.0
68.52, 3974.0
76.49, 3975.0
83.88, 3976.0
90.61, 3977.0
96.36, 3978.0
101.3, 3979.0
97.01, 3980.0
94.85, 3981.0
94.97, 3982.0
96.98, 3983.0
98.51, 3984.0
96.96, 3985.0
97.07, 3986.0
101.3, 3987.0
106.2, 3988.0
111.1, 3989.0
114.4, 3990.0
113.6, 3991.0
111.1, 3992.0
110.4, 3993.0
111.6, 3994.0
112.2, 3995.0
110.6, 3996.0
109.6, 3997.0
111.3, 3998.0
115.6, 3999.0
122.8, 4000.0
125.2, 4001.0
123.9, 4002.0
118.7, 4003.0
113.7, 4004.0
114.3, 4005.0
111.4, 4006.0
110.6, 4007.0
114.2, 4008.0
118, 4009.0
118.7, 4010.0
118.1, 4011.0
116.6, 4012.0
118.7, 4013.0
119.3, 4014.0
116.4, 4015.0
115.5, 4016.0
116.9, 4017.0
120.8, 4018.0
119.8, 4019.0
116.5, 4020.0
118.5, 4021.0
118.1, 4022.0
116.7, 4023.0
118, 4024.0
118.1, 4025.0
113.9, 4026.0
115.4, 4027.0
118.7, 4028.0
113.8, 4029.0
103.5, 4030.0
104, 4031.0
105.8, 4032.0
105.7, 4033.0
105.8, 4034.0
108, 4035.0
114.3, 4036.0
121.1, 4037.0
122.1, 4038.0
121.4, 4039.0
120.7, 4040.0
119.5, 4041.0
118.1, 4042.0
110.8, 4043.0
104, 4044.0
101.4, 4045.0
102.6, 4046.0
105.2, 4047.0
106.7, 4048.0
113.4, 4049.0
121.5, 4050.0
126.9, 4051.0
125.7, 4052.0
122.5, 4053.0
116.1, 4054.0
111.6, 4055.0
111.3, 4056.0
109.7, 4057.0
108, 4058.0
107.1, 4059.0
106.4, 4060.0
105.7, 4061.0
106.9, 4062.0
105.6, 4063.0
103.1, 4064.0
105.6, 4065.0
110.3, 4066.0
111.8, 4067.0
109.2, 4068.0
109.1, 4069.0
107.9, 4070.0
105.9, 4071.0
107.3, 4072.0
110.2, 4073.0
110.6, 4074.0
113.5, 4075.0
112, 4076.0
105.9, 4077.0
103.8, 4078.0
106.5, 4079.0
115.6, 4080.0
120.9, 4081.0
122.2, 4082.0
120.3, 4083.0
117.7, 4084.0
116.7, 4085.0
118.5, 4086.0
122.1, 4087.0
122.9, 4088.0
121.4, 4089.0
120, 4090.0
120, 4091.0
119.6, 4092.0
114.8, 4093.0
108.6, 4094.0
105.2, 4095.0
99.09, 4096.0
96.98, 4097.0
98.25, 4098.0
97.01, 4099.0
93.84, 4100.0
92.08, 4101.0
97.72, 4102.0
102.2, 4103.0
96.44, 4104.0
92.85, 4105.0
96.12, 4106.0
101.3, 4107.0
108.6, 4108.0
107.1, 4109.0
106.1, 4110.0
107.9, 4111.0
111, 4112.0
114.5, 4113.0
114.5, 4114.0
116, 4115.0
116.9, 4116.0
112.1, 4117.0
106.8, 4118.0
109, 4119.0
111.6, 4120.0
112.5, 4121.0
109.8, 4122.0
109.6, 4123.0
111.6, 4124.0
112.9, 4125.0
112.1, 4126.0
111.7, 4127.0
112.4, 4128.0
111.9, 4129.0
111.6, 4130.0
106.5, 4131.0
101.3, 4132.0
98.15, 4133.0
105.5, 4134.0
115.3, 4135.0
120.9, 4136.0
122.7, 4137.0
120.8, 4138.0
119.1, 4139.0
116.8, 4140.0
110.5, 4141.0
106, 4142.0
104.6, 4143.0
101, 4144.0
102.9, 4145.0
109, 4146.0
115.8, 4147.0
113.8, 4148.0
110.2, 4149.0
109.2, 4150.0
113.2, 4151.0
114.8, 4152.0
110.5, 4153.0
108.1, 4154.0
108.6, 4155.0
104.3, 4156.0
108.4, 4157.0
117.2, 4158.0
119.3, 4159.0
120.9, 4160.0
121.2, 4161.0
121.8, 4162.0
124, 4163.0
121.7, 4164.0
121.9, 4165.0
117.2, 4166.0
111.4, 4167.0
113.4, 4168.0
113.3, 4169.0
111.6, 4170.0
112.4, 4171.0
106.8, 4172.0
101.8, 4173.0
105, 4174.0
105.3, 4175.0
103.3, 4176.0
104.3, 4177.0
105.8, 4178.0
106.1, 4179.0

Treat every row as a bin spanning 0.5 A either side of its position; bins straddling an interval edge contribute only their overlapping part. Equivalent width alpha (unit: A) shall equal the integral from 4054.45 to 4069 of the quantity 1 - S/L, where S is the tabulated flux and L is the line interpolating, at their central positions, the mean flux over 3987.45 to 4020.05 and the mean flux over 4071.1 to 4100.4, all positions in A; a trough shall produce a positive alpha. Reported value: 0.6 A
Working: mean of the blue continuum 115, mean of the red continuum 112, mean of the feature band 108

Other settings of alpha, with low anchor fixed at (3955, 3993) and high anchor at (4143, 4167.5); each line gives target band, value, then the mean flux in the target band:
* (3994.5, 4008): -4.2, 115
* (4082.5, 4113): -1.2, 108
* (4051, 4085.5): -4.4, 111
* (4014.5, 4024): -2.8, 118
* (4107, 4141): -1.0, 112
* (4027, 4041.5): -3.1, 113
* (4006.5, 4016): -2.9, 117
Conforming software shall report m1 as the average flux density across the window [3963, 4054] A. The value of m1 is 104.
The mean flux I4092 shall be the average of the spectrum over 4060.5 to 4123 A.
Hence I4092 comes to 109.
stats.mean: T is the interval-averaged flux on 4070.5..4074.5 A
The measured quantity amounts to 108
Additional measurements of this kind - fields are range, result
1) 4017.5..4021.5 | 119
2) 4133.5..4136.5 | 114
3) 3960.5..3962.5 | 76.8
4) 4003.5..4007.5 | 112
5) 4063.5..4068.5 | 108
